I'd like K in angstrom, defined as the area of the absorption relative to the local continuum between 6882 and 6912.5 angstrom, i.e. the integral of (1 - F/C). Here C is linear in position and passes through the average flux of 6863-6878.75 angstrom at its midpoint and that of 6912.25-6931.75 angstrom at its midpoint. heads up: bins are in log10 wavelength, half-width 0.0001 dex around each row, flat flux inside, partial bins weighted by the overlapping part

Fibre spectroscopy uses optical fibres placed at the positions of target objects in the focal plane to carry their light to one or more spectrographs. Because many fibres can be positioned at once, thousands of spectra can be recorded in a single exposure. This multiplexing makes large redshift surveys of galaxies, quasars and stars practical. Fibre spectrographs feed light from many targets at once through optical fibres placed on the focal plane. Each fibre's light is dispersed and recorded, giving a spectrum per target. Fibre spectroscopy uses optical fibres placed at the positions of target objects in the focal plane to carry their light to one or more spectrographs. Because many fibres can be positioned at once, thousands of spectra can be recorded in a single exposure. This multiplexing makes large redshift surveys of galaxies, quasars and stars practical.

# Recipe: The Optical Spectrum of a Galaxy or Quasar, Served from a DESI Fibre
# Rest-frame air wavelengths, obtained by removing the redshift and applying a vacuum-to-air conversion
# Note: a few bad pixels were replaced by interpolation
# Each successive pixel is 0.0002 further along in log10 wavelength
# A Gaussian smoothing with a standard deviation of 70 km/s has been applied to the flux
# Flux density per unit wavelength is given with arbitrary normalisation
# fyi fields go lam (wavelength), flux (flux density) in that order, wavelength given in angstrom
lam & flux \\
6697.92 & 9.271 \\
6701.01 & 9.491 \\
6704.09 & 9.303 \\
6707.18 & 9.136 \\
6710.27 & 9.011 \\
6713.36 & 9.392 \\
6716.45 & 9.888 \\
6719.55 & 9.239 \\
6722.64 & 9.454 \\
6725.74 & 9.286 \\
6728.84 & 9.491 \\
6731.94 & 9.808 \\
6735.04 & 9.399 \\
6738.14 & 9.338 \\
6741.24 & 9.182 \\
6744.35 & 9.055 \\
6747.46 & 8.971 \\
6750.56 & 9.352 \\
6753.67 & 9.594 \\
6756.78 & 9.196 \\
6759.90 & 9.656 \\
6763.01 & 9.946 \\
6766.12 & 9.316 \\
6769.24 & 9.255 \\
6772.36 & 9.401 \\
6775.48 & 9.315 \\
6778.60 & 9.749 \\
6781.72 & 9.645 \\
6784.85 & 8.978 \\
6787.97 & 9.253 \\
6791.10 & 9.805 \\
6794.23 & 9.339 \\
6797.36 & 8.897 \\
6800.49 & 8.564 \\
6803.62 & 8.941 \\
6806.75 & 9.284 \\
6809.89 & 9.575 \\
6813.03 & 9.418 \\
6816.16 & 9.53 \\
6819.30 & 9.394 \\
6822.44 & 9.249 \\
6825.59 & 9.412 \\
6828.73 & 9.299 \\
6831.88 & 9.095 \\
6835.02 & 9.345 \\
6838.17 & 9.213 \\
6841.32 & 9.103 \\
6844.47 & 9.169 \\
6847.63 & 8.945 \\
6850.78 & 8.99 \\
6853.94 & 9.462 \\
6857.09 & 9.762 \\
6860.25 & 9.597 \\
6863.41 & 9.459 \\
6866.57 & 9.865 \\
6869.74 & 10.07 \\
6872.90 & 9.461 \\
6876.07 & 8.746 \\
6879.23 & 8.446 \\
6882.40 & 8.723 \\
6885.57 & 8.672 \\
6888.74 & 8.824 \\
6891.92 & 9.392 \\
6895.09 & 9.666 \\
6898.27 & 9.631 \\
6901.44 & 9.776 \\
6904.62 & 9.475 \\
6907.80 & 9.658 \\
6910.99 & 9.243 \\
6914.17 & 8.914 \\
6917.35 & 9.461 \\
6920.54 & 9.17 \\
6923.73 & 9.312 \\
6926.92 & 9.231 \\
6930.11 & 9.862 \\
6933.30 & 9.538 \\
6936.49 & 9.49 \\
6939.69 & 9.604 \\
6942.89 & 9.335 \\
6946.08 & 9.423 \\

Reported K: 0.2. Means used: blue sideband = 9.45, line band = 9.33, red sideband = 9.33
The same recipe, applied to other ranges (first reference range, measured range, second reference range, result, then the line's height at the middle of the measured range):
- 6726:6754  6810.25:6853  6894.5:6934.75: 0.7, 9.4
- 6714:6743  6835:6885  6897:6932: 0.9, 9.44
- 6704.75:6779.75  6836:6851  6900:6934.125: 0.5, 9.41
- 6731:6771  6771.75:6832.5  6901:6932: 0.5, 9.39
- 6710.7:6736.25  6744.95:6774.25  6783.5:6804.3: -0.3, 9.29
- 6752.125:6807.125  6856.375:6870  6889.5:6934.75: -0.5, 9.4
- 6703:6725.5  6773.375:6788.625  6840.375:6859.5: -0.2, 9.3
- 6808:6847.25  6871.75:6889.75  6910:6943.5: 1.1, 9.35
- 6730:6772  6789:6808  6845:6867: 0.5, 9.4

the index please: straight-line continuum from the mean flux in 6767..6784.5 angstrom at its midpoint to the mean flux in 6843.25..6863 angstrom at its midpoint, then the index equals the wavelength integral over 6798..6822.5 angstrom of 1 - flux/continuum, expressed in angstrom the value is 0.4 angstrom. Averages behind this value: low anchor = 9.43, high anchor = 9.33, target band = 9.23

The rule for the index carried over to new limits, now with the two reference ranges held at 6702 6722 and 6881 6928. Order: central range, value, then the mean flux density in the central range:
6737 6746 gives 0.1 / 9.18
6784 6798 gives 0.0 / 9.29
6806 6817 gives -0.2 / 9.46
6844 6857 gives 0.1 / 9.21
